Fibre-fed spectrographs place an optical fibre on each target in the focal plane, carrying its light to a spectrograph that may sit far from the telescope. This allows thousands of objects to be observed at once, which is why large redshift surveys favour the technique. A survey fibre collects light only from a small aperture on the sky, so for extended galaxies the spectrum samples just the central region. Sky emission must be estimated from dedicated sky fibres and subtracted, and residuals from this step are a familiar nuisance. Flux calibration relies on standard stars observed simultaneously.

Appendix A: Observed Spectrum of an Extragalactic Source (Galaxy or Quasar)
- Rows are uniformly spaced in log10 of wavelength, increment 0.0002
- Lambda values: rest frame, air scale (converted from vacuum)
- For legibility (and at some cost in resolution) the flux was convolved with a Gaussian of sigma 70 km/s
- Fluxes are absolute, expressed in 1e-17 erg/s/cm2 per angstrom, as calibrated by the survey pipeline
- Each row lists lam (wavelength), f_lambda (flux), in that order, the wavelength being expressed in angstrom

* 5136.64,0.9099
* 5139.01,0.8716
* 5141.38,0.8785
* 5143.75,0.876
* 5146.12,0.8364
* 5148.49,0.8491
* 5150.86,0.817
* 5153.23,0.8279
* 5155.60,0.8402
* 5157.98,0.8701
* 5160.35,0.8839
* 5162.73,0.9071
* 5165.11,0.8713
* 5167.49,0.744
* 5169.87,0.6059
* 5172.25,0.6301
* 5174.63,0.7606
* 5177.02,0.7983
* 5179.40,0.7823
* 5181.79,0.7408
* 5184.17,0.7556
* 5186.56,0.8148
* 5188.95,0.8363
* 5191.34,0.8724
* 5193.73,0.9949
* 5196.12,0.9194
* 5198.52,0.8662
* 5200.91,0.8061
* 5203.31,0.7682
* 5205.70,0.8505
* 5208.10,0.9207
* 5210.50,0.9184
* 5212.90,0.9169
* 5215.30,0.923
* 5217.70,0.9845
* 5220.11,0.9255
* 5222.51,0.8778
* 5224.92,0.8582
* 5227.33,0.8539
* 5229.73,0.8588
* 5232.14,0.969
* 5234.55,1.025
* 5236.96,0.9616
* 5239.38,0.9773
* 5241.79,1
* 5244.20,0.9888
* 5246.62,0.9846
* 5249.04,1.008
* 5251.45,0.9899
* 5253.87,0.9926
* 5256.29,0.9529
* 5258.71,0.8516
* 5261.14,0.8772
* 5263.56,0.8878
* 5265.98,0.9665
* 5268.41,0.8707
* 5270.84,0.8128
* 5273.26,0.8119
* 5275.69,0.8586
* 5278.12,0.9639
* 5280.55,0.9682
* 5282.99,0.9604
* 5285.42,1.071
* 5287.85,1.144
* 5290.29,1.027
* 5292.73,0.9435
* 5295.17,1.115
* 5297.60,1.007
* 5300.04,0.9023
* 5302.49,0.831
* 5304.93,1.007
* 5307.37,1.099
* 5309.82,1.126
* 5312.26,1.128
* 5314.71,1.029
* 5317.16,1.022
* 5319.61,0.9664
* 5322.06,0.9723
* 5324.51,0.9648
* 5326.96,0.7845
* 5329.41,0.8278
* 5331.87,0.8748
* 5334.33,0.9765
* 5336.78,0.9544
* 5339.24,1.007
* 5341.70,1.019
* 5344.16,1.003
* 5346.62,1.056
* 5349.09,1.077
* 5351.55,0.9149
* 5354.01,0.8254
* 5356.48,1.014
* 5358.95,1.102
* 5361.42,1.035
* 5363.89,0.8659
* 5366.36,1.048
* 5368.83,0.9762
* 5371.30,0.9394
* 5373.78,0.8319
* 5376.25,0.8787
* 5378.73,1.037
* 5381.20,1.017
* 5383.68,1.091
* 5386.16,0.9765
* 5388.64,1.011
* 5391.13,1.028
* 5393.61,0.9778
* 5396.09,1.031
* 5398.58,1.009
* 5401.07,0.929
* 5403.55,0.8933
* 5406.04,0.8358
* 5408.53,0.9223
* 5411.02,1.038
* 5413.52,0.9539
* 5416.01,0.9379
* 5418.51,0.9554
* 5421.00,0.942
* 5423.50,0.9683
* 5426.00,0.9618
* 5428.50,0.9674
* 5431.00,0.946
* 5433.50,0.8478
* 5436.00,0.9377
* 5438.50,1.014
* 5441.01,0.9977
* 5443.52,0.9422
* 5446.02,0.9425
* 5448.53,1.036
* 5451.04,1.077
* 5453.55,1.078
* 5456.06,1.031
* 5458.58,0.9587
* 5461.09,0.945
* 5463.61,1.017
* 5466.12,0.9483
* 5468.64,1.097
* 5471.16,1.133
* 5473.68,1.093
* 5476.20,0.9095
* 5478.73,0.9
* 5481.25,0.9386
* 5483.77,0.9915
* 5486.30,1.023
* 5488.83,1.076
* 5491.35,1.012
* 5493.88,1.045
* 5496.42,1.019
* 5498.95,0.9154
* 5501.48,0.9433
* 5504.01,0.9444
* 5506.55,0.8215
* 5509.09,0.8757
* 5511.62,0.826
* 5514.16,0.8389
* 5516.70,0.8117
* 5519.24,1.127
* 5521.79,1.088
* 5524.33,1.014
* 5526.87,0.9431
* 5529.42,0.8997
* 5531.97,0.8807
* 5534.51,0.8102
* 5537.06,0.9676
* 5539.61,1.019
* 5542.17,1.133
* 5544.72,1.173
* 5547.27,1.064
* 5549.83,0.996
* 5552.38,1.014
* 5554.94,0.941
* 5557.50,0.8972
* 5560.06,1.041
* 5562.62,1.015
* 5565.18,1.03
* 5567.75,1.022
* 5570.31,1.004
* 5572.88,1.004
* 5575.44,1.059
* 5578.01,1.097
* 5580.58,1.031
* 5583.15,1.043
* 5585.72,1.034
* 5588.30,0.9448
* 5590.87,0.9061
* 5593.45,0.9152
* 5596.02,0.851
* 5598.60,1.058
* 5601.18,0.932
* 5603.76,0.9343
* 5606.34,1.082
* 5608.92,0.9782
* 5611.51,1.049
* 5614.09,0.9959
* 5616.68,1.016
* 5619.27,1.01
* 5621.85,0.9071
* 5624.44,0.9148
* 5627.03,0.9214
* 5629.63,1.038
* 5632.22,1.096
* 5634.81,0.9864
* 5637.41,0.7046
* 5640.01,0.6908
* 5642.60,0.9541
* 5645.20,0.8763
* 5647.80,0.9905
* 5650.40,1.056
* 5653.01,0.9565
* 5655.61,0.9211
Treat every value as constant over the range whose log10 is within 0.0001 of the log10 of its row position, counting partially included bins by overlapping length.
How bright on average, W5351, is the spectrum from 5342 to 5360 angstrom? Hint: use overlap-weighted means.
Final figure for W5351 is 0.999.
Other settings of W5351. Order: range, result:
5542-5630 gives 0.999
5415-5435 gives 0.941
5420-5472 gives 0.989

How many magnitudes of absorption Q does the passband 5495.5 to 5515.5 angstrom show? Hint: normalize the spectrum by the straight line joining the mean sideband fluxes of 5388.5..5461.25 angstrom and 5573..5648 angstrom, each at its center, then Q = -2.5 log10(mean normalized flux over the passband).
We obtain 0.08 mag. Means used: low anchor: 0.97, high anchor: 0.966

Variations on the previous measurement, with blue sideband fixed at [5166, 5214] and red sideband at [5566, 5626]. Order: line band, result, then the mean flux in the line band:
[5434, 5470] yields -0.08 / 0.999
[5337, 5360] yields -0.13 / 0.999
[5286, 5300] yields -0.20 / 1.04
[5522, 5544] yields -0.01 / 0.97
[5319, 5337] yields -0.04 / 0.912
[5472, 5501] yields -0.06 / 0.994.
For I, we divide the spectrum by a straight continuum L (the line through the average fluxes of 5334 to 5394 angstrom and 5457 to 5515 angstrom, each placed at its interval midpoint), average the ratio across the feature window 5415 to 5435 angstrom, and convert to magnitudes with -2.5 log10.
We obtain 0.04 mag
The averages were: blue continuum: 0.987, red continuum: 0.969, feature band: 0.941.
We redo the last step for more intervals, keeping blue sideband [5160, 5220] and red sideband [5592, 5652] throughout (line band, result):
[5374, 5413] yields -0.10 mag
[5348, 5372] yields -0.11 mag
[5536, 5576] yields -0.10 mag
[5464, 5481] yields -0.11 mag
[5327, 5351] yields -0.10 mag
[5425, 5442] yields -0.06 mag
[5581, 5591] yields -0.06 mag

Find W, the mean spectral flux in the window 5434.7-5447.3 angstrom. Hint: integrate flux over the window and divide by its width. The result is 0.967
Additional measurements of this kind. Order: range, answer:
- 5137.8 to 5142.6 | 0.874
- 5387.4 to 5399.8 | 1.01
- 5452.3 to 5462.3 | 1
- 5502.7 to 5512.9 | 0.867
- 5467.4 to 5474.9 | 1.11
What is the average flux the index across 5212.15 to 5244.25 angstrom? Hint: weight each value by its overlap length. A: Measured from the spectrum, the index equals 0.936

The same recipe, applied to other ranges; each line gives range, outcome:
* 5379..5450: 0.97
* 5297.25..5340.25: 0.97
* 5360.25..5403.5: 0.979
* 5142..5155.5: 0.843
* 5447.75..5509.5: 0.994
